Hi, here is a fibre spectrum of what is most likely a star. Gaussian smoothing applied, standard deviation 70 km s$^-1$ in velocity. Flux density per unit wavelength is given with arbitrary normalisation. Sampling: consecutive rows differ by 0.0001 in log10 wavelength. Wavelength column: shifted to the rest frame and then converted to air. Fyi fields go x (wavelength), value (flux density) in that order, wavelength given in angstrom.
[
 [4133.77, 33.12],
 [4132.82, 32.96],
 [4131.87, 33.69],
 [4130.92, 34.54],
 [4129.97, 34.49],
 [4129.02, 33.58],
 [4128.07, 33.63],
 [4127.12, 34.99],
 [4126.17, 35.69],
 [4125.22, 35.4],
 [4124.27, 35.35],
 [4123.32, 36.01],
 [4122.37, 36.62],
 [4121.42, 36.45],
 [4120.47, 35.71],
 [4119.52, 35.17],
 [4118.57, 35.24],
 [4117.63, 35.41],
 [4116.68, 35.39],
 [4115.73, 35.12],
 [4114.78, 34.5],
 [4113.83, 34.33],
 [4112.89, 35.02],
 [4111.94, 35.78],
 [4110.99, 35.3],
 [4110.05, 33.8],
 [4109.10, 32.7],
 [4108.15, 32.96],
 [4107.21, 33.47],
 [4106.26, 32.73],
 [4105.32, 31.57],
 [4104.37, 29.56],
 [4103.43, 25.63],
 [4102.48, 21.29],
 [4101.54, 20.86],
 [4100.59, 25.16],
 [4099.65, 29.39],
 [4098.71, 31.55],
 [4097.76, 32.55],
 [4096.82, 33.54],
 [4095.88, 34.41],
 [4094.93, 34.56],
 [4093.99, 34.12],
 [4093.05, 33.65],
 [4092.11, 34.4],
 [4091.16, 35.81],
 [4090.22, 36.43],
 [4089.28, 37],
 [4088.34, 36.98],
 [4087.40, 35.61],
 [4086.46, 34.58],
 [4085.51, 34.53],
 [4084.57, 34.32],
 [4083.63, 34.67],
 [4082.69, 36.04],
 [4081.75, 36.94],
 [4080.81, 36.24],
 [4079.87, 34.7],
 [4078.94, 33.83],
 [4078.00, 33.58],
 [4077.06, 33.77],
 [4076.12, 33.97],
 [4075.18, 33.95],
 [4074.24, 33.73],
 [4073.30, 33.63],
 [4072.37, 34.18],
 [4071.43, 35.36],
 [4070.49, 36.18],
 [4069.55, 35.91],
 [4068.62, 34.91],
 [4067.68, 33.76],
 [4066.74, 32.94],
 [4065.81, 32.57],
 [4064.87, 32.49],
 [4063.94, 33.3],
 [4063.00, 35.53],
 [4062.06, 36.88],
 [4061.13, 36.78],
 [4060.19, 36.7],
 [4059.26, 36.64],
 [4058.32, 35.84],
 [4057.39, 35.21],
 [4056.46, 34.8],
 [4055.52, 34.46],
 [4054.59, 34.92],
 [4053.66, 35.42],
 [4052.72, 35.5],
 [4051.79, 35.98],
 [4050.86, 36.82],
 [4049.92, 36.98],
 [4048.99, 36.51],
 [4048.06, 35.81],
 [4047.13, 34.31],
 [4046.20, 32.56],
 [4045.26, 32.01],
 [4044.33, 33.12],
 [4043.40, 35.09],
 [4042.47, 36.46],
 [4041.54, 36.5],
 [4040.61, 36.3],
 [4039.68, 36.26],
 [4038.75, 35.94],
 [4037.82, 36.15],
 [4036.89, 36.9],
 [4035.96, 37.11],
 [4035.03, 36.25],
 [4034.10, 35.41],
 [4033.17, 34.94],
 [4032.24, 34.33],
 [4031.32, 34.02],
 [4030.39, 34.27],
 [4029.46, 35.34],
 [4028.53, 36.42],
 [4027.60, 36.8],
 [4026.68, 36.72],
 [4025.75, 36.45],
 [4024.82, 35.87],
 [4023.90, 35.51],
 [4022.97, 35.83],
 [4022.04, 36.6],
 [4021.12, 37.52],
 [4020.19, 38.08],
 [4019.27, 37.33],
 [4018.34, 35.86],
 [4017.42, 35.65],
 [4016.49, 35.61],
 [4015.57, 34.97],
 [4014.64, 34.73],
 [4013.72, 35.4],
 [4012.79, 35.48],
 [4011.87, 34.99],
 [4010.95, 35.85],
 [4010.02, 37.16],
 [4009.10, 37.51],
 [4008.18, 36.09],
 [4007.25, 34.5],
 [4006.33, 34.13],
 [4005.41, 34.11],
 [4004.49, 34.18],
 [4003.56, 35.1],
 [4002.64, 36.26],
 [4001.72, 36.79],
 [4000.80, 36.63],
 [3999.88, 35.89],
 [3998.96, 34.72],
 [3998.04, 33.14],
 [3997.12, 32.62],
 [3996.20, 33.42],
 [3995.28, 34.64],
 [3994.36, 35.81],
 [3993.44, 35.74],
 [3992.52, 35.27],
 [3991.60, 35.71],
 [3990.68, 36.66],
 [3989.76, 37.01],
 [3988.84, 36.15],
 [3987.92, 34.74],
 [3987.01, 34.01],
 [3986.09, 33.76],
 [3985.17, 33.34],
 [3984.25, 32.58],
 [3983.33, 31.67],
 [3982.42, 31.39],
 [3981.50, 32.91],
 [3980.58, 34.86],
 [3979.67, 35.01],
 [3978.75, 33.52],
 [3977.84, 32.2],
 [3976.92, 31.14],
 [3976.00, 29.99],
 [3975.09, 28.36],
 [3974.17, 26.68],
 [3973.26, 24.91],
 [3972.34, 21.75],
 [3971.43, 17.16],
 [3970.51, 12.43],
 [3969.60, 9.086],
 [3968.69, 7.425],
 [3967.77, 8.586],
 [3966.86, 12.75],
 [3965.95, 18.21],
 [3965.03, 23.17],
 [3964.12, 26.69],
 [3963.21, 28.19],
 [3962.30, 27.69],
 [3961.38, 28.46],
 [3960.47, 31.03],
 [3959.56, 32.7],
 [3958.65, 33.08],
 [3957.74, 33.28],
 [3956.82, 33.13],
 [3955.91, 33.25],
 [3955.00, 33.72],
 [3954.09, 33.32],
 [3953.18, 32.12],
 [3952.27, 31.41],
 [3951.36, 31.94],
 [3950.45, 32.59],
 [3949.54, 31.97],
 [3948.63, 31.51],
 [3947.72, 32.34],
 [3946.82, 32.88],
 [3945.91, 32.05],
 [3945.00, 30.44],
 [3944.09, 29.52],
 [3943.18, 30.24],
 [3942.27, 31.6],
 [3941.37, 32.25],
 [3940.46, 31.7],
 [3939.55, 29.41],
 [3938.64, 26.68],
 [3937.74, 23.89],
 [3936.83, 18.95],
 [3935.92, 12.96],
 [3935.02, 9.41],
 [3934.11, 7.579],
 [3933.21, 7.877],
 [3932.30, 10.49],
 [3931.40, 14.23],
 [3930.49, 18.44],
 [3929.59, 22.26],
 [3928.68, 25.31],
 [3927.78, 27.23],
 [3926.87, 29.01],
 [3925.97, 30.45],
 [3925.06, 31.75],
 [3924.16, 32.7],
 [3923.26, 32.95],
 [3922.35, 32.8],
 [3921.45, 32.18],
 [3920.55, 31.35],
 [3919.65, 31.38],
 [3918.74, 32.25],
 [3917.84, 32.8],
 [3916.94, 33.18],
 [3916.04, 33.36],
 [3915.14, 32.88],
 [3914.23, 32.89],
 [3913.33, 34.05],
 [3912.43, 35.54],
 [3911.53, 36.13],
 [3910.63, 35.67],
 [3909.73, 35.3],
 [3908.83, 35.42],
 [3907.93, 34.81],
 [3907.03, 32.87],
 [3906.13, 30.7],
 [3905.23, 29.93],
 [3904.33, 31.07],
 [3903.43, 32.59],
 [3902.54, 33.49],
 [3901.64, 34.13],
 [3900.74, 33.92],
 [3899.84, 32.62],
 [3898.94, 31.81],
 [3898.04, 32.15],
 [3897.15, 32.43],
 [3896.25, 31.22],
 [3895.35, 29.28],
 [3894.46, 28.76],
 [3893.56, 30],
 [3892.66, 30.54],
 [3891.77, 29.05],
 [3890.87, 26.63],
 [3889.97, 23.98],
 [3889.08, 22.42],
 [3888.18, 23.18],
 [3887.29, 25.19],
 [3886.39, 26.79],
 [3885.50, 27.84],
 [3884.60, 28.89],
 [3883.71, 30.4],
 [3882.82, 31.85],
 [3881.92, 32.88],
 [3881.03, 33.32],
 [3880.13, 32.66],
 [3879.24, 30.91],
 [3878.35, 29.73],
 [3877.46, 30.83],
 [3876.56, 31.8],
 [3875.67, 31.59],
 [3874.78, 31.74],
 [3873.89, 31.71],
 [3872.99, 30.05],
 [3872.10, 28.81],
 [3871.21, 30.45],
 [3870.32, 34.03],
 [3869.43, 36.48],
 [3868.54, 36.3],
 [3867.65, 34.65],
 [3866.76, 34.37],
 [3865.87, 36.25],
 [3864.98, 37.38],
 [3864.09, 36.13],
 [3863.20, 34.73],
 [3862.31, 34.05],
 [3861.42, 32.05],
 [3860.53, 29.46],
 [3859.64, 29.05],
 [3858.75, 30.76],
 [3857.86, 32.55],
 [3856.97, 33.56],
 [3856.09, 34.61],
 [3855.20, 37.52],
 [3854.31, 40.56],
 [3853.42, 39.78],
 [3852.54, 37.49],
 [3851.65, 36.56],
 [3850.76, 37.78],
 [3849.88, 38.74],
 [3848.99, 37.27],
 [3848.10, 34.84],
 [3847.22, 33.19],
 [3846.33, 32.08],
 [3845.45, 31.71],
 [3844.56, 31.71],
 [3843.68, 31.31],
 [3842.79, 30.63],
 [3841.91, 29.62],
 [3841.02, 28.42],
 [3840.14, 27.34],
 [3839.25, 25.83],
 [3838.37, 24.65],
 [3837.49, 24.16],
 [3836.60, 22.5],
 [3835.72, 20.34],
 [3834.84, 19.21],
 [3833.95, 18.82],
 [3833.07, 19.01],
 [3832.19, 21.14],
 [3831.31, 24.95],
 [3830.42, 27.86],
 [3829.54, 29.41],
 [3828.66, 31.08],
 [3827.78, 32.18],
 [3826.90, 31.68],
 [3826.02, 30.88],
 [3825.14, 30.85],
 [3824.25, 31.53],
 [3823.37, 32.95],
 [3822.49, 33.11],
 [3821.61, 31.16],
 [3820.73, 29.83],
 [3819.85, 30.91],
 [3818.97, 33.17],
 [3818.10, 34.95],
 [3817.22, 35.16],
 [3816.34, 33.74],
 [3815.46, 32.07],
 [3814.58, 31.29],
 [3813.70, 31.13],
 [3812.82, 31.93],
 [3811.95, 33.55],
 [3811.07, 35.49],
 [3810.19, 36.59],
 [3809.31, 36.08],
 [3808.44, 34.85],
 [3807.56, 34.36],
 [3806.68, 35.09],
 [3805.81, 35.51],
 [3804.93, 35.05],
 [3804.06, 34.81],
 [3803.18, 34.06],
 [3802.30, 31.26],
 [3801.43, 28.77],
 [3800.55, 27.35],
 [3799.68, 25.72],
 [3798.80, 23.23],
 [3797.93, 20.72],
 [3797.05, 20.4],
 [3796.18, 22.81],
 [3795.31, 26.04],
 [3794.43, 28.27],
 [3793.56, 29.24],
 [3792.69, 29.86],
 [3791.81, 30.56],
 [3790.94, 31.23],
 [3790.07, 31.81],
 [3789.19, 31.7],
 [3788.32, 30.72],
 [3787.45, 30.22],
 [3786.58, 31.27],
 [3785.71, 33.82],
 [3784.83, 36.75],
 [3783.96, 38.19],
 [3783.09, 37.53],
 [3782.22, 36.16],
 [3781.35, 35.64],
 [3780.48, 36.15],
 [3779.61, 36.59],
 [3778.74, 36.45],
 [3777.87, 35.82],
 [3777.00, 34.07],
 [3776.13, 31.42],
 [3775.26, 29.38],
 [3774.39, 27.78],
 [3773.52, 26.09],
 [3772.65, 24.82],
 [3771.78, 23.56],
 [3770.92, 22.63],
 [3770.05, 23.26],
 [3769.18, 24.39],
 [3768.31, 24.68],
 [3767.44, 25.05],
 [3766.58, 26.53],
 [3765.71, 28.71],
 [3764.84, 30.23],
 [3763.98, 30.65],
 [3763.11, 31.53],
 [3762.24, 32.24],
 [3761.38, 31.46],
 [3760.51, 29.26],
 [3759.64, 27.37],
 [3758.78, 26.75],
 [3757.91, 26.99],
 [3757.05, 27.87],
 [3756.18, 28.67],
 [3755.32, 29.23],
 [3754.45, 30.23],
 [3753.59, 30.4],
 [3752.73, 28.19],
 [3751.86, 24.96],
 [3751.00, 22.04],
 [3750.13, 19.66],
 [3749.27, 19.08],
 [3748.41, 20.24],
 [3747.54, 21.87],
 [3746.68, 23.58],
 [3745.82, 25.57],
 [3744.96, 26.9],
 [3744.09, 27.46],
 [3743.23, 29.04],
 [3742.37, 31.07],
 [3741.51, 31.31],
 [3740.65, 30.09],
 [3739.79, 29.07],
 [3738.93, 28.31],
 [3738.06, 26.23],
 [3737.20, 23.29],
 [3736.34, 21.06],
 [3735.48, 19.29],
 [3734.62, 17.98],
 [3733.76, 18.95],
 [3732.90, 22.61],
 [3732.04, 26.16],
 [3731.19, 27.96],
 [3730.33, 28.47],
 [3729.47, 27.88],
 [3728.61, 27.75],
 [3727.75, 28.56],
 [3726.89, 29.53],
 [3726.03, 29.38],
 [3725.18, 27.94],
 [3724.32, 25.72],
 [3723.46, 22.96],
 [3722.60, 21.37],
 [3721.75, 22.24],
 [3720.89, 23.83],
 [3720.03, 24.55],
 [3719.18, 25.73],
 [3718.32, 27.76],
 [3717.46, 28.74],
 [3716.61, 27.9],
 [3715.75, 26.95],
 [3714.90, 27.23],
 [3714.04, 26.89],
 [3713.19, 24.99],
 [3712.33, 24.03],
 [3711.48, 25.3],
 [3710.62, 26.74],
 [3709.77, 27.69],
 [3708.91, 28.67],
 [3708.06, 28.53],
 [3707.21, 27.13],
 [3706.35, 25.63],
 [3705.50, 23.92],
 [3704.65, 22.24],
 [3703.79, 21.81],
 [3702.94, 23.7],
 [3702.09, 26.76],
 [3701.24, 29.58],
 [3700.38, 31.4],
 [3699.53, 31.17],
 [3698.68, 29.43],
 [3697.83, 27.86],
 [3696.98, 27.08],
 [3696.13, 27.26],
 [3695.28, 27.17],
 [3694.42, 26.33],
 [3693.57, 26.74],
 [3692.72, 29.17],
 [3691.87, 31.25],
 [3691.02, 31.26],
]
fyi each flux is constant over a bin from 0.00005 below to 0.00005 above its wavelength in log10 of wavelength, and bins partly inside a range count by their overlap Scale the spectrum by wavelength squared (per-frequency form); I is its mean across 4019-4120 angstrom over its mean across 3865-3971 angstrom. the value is 1.29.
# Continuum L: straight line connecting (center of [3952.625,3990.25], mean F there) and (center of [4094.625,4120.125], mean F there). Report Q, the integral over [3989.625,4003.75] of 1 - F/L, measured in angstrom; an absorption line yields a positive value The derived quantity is -3.2 angstrom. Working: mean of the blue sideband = 28.1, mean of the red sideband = 32.1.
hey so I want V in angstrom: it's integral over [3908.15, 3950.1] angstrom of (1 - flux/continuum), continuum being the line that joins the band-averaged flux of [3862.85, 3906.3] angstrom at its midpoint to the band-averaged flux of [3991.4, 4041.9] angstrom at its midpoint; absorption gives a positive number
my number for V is 5.7 angstrom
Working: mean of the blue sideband 31.2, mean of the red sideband 35.7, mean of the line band 28.2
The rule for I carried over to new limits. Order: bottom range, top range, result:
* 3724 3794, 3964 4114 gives 1.36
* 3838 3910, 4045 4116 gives 1.18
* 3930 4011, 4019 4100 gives 1.26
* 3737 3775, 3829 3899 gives 1.21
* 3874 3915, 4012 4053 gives 1.23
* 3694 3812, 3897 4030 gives 1.22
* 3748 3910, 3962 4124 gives 1.22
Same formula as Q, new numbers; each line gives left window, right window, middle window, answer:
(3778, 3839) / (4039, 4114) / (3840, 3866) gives -2.38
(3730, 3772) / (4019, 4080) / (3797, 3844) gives -2.29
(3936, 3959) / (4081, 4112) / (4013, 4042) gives -3.82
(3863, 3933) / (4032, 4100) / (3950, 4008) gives 4.27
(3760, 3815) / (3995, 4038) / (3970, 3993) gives 2.63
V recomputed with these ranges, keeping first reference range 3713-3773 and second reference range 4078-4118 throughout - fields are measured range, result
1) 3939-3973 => 3.5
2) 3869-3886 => -1.5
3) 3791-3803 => 0.2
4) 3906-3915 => -1.5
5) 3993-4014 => -2.6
